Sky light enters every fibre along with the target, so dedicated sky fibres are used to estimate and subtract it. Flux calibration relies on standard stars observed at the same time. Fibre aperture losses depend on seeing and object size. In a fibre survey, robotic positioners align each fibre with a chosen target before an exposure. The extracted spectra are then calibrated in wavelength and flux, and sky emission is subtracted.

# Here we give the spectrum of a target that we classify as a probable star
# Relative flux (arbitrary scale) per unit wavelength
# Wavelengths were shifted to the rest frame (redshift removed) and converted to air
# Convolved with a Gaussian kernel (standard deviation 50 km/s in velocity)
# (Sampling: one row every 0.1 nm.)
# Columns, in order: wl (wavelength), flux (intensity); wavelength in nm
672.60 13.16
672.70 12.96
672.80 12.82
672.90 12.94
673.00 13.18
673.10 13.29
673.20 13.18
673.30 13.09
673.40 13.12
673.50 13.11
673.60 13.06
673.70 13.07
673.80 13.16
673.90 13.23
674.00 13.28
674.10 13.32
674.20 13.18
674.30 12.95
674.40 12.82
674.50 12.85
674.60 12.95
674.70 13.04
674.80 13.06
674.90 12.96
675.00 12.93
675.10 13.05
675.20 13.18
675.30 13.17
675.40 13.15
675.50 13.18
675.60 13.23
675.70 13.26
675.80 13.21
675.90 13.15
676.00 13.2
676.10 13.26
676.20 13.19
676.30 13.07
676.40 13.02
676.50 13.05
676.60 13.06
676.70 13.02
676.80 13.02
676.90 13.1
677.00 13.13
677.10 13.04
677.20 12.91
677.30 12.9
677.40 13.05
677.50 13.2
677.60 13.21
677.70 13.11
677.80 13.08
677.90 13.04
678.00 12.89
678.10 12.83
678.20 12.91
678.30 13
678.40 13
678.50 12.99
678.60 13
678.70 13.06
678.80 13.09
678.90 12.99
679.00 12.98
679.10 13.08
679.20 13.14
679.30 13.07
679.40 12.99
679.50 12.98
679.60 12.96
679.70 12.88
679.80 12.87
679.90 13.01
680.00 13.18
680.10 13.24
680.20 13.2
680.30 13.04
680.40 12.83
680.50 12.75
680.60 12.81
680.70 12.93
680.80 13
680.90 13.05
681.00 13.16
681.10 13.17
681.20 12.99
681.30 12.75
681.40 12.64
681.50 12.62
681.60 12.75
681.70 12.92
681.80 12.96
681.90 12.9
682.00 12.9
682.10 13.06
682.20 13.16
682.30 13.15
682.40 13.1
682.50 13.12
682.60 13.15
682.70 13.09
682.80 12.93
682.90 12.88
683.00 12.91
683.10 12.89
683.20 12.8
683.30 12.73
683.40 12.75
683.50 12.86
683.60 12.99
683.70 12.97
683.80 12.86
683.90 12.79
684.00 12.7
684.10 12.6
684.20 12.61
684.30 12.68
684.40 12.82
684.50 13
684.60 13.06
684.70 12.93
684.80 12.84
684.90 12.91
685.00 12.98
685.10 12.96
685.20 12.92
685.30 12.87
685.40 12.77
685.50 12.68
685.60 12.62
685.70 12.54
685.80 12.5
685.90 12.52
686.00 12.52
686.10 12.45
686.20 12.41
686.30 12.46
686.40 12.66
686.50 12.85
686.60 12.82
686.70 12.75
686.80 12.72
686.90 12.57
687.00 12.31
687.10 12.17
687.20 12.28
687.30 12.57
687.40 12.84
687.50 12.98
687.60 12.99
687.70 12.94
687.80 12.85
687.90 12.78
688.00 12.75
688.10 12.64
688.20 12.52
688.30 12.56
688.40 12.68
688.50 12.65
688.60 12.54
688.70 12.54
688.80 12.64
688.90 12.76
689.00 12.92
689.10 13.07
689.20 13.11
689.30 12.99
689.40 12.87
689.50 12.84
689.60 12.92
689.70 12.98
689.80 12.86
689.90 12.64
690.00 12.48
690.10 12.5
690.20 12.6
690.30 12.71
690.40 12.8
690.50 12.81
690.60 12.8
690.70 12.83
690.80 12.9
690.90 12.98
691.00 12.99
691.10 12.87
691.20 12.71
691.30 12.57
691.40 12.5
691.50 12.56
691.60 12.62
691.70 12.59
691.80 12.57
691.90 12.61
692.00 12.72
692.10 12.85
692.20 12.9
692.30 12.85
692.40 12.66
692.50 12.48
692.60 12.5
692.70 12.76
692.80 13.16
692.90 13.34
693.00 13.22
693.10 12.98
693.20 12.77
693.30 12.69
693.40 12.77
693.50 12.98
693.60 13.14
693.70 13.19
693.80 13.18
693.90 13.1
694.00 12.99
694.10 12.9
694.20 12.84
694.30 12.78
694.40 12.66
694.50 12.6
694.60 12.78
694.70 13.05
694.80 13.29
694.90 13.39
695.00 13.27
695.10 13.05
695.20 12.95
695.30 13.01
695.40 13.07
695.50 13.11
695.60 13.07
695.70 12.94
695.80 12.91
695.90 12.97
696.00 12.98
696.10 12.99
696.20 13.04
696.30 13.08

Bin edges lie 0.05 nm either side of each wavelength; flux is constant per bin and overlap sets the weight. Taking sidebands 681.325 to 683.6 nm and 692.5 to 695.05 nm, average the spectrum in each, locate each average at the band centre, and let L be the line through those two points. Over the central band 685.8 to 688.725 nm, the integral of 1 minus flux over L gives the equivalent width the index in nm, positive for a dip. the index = 0.07 nm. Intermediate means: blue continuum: 12.9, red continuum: 13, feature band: 12.6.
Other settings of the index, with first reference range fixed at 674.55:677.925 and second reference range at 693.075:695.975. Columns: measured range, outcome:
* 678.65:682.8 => 0.02 nm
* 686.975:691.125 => 0.08 nm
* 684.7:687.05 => 0.06 nm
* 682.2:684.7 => 0.03 nm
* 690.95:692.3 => 0.03 nm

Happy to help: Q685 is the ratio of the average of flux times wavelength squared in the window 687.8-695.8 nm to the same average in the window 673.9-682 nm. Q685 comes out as 1.03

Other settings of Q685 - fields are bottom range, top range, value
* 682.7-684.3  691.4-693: 1.02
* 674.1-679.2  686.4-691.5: 1.01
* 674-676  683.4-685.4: 1.01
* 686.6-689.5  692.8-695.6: 1.04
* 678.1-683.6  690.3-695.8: 1.03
